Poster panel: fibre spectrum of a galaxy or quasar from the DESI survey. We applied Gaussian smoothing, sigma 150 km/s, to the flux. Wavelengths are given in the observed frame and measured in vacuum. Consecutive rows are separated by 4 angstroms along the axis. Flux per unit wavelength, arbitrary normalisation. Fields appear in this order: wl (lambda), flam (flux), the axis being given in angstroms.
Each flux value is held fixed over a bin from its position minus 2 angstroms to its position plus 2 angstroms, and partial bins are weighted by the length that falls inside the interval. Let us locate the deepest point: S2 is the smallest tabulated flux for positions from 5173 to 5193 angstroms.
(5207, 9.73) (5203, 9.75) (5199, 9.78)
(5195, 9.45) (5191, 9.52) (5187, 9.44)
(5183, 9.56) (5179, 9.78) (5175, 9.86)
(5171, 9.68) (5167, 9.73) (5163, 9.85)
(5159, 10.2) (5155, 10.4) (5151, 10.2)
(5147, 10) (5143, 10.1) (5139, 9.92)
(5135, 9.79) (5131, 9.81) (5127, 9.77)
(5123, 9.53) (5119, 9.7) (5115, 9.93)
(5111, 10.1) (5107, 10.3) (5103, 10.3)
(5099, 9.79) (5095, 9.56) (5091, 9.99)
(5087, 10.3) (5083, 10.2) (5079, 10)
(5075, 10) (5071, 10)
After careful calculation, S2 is 9.44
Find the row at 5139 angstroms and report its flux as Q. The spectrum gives 9.92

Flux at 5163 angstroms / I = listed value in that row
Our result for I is 9.85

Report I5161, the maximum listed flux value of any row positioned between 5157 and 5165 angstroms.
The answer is 10.2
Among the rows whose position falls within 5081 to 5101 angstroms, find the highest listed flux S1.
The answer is 10.3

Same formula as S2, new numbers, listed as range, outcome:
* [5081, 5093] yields 9.99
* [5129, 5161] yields 9.79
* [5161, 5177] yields 9.68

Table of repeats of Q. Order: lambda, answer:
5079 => 10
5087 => 10.3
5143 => 10.1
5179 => 9.78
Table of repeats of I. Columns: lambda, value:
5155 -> 10.4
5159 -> 10.2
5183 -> 9.56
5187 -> 9.44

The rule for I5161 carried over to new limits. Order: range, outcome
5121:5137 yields 9.81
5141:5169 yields 10.4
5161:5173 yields 9.85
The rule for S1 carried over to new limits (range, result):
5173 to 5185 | 9.86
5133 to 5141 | 9.92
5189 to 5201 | 9.78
